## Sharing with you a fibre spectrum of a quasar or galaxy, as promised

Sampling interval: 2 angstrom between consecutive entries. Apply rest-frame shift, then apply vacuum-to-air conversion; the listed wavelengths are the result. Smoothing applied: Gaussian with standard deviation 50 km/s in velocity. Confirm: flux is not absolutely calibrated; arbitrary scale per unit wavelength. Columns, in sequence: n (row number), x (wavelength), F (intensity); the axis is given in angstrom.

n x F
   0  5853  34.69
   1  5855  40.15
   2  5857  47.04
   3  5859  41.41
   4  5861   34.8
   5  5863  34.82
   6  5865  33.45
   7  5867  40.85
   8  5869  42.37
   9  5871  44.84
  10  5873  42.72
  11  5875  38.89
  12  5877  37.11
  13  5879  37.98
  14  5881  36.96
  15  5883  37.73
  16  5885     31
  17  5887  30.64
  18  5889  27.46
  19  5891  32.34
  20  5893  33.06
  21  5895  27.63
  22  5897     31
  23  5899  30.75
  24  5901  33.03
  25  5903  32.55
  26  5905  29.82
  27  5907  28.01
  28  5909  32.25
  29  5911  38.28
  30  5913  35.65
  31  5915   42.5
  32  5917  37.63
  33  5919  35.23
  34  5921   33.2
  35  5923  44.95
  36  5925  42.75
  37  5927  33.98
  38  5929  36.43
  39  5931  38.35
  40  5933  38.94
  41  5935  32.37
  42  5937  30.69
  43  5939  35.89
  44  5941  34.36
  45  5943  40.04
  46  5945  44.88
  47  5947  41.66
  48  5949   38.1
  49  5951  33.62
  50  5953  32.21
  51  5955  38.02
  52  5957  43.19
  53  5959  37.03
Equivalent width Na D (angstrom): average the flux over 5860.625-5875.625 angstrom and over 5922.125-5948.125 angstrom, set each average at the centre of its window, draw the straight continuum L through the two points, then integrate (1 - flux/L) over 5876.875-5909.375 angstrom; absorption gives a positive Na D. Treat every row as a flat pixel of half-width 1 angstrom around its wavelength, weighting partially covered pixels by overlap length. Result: 5.6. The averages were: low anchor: 39.3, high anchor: 38.1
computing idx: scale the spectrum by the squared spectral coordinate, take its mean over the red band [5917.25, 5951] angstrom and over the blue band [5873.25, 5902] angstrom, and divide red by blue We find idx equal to 1.1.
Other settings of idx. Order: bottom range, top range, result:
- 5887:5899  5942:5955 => 1.29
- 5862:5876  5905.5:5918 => 0.91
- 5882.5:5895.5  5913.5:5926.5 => 1.26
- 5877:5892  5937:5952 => 1.15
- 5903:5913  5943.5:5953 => 1.21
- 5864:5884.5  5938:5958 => 1.00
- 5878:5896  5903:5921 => 1.07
